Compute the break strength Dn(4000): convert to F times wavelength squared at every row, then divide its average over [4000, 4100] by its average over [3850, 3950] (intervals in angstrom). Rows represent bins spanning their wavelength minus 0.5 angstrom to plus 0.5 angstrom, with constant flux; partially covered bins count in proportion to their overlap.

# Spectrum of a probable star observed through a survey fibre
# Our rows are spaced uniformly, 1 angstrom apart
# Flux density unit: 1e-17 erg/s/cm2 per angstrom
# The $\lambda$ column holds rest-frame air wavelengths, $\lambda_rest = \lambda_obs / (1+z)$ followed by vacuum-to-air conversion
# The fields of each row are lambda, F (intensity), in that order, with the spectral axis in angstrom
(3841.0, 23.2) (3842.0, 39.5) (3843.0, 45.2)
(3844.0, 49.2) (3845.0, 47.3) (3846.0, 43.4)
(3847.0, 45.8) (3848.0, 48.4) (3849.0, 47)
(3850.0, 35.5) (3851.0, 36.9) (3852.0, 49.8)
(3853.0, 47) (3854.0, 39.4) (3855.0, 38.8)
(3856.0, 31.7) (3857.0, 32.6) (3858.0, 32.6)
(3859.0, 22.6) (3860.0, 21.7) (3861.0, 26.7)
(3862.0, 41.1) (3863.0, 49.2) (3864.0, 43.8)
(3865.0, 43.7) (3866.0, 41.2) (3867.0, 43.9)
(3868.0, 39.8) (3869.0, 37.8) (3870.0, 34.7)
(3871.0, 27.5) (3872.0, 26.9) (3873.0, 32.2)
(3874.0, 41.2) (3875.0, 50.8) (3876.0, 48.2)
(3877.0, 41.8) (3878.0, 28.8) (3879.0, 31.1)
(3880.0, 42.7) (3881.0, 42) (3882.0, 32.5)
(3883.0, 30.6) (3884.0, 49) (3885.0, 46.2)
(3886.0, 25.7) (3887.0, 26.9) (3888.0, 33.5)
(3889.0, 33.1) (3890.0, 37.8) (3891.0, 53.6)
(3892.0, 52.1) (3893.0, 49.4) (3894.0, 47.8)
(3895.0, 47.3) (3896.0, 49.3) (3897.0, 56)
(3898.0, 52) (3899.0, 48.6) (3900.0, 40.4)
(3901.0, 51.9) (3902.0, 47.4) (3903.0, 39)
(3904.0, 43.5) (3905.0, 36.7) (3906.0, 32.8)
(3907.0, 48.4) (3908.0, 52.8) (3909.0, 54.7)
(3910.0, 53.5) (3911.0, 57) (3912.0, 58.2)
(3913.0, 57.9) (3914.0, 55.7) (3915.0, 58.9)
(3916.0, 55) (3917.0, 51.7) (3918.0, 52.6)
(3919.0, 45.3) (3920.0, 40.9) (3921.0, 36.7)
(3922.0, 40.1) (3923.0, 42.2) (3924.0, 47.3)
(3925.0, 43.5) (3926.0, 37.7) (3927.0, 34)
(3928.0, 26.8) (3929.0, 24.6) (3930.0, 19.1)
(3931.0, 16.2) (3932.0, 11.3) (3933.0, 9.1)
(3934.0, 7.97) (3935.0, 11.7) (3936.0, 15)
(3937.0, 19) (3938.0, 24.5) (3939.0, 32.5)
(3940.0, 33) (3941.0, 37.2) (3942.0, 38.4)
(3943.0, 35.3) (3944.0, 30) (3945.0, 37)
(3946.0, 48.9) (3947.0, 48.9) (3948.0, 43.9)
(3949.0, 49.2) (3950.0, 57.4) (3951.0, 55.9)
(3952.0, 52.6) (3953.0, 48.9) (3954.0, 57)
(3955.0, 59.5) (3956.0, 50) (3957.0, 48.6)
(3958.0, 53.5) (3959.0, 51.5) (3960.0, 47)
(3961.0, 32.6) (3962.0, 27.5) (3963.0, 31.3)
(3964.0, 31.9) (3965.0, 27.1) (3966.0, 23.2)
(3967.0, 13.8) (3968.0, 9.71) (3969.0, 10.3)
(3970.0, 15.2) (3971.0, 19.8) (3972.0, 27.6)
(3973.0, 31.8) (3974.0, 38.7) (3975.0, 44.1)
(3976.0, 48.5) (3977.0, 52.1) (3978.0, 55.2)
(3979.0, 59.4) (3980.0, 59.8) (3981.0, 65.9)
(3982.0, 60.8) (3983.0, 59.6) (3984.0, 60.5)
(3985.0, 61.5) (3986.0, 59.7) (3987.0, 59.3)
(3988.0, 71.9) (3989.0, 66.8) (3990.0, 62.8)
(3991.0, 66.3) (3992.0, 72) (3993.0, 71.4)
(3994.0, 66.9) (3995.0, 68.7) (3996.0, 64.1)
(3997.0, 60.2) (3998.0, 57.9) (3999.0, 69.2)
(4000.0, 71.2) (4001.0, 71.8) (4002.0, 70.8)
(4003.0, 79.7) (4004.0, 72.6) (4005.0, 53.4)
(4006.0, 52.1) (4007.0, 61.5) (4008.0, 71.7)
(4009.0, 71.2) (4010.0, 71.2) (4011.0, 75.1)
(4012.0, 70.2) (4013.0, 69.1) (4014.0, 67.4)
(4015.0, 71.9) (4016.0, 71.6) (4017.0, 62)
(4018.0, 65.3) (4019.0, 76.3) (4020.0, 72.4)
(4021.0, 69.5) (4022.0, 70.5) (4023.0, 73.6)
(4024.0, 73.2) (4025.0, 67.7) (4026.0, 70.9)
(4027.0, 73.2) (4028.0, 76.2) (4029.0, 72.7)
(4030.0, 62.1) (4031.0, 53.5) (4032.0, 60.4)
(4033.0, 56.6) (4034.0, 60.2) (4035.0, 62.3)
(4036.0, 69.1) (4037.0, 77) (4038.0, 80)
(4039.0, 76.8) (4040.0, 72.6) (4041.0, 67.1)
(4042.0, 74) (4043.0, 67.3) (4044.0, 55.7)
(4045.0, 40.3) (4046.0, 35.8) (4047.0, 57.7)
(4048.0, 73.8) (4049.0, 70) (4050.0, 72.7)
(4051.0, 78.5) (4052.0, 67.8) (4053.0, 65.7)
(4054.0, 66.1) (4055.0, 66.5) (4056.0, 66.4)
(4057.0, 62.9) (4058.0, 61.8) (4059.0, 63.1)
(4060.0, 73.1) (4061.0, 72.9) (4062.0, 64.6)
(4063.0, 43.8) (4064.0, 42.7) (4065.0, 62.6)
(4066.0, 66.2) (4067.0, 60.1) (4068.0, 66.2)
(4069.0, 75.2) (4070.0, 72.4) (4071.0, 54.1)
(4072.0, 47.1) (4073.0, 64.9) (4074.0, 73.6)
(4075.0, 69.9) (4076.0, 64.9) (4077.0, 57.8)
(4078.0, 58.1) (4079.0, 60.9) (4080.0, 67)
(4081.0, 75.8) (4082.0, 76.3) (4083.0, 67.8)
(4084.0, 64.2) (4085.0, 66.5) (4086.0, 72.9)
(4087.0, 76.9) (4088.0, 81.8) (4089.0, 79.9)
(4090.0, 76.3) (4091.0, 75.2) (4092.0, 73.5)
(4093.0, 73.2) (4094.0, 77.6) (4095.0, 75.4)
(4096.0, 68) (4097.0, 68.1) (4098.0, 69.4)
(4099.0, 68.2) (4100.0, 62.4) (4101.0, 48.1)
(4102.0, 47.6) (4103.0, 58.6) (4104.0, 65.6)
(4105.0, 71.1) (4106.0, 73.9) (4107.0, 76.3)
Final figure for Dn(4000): 1.85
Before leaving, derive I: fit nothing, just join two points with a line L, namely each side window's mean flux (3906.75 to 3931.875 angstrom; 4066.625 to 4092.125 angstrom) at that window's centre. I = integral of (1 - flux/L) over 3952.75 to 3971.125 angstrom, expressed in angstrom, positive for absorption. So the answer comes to 5.6 angstrom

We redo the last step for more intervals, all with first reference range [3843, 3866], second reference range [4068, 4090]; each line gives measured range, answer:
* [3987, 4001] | -2.3 angstrom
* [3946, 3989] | 7.2 angstrom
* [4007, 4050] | -4.0 angstrom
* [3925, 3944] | 9.6 angstrom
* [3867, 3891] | 3.3 angstrom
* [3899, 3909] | 0.4 angstrom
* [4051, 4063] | -0.1 angstrom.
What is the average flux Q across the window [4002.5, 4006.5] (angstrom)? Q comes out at 64.5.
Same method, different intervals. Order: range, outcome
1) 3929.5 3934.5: 12.7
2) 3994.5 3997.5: 64.3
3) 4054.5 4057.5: 65.3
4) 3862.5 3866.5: 44.5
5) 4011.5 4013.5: 69.7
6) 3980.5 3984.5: 61.7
